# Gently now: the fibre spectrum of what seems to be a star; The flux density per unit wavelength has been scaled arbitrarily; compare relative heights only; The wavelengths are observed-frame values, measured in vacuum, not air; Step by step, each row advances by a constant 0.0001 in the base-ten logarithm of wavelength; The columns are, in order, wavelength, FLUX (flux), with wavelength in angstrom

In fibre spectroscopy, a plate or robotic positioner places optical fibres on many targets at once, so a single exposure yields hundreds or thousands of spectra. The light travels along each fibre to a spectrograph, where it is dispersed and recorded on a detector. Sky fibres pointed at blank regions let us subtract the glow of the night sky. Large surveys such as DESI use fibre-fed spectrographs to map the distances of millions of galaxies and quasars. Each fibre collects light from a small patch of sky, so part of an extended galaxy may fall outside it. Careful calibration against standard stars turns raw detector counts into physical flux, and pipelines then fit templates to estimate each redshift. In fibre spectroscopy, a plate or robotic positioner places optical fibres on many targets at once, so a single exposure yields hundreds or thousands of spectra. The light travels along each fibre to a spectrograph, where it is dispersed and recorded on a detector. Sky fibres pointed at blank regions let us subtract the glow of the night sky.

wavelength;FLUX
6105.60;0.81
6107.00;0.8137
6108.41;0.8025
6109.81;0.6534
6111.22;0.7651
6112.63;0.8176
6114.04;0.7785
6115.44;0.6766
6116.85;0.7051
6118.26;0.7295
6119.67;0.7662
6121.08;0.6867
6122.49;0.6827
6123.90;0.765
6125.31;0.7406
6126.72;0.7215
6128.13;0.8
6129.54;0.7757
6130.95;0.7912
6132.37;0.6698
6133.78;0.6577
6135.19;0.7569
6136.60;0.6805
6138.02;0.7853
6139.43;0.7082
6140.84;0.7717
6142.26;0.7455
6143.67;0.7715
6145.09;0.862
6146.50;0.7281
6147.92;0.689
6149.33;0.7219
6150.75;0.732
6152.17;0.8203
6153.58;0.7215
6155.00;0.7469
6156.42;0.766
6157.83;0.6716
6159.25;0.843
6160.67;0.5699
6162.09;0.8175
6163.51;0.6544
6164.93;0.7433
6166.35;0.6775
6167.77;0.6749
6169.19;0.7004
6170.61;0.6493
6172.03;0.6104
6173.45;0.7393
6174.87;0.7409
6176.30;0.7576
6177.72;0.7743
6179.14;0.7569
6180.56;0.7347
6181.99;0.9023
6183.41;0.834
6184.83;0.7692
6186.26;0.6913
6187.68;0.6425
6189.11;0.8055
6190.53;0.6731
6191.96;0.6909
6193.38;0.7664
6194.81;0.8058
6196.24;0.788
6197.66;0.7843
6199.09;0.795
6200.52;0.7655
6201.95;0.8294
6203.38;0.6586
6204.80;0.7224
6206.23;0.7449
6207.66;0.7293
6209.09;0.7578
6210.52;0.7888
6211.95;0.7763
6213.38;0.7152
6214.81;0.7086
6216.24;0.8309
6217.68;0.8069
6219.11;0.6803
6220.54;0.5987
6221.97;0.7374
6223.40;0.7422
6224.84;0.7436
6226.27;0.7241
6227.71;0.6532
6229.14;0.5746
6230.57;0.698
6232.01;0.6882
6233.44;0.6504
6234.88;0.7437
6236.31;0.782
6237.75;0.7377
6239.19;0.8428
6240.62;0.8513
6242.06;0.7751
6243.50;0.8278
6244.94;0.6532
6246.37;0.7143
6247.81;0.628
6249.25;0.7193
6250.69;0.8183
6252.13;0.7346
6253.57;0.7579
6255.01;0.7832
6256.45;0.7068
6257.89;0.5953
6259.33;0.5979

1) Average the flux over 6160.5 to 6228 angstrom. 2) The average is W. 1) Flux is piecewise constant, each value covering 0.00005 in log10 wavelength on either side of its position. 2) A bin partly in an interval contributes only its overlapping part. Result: 0.736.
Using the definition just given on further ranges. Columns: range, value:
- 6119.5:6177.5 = 0.73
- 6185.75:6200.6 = 0.746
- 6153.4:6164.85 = 0.725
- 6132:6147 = 0.742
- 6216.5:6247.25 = 0.726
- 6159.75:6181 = 0.708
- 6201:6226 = 0.74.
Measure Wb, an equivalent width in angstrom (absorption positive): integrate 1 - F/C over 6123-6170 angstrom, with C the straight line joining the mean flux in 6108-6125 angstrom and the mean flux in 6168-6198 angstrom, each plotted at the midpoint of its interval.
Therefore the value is 0.2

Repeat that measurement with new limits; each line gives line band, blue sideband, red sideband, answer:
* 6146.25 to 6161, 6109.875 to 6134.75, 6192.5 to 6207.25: 0.3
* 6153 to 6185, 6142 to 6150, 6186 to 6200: 0.8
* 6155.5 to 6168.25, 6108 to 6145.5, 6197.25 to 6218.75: 0.6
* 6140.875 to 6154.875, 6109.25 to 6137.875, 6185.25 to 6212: -0.3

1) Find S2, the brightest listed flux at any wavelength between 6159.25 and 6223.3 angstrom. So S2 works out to 0.9023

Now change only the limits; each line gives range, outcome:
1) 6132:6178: 0.862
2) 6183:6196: 0.834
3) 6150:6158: 0.8203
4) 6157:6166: 0.843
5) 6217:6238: 0.8069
